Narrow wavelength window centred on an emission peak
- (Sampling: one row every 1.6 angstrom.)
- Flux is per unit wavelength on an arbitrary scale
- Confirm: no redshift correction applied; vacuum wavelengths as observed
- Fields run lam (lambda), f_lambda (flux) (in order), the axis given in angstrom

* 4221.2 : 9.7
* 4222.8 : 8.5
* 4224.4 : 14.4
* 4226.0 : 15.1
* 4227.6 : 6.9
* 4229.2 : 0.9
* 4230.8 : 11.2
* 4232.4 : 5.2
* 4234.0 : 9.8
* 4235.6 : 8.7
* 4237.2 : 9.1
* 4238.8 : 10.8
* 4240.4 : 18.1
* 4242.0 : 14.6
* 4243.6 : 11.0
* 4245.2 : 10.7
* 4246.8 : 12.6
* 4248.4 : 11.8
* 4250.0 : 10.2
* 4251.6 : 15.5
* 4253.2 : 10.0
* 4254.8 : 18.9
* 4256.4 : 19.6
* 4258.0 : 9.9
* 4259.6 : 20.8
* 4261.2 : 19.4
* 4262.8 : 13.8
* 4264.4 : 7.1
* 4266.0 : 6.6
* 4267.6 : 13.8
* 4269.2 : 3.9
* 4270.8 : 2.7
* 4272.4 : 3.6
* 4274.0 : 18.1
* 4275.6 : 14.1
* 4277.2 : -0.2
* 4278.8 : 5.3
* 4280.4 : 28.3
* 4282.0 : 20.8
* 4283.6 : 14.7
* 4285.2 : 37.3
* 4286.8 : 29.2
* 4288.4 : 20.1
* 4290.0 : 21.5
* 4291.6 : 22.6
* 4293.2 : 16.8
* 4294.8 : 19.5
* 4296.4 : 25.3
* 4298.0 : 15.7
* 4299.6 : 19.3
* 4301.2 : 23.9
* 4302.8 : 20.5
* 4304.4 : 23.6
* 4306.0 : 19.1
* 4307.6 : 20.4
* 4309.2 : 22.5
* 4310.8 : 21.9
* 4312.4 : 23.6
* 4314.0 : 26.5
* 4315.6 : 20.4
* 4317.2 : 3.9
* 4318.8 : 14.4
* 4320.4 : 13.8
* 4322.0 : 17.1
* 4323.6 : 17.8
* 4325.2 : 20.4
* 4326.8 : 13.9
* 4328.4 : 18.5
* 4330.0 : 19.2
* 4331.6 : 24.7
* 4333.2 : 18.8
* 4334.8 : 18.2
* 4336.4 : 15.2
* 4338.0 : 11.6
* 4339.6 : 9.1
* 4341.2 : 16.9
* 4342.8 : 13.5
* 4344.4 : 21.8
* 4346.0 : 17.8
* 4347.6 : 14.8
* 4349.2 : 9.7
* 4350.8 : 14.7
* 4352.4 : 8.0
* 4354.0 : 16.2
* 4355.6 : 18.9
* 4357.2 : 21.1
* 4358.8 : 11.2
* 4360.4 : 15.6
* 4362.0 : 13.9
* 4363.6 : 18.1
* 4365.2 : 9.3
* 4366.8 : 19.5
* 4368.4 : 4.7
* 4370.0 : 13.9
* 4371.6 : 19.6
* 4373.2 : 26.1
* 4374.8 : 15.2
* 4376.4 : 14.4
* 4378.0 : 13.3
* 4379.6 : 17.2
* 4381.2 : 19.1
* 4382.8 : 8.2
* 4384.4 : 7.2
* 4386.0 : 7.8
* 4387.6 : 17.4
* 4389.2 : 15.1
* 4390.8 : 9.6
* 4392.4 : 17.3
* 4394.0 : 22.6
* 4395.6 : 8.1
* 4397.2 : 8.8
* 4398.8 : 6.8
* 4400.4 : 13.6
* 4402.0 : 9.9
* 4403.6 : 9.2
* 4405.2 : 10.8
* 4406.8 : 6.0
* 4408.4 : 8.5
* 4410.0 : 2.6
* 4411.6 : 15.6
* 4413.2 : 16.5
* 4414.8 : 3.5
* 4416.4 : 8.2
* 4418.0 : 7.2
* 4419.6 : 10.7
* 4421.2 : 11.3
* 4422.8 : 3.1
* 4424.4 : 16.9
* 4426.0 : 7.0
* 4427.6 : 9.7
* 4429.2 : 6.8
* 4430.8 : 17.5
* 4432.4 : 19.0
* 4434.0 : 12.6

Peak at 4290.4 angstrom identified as C IV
